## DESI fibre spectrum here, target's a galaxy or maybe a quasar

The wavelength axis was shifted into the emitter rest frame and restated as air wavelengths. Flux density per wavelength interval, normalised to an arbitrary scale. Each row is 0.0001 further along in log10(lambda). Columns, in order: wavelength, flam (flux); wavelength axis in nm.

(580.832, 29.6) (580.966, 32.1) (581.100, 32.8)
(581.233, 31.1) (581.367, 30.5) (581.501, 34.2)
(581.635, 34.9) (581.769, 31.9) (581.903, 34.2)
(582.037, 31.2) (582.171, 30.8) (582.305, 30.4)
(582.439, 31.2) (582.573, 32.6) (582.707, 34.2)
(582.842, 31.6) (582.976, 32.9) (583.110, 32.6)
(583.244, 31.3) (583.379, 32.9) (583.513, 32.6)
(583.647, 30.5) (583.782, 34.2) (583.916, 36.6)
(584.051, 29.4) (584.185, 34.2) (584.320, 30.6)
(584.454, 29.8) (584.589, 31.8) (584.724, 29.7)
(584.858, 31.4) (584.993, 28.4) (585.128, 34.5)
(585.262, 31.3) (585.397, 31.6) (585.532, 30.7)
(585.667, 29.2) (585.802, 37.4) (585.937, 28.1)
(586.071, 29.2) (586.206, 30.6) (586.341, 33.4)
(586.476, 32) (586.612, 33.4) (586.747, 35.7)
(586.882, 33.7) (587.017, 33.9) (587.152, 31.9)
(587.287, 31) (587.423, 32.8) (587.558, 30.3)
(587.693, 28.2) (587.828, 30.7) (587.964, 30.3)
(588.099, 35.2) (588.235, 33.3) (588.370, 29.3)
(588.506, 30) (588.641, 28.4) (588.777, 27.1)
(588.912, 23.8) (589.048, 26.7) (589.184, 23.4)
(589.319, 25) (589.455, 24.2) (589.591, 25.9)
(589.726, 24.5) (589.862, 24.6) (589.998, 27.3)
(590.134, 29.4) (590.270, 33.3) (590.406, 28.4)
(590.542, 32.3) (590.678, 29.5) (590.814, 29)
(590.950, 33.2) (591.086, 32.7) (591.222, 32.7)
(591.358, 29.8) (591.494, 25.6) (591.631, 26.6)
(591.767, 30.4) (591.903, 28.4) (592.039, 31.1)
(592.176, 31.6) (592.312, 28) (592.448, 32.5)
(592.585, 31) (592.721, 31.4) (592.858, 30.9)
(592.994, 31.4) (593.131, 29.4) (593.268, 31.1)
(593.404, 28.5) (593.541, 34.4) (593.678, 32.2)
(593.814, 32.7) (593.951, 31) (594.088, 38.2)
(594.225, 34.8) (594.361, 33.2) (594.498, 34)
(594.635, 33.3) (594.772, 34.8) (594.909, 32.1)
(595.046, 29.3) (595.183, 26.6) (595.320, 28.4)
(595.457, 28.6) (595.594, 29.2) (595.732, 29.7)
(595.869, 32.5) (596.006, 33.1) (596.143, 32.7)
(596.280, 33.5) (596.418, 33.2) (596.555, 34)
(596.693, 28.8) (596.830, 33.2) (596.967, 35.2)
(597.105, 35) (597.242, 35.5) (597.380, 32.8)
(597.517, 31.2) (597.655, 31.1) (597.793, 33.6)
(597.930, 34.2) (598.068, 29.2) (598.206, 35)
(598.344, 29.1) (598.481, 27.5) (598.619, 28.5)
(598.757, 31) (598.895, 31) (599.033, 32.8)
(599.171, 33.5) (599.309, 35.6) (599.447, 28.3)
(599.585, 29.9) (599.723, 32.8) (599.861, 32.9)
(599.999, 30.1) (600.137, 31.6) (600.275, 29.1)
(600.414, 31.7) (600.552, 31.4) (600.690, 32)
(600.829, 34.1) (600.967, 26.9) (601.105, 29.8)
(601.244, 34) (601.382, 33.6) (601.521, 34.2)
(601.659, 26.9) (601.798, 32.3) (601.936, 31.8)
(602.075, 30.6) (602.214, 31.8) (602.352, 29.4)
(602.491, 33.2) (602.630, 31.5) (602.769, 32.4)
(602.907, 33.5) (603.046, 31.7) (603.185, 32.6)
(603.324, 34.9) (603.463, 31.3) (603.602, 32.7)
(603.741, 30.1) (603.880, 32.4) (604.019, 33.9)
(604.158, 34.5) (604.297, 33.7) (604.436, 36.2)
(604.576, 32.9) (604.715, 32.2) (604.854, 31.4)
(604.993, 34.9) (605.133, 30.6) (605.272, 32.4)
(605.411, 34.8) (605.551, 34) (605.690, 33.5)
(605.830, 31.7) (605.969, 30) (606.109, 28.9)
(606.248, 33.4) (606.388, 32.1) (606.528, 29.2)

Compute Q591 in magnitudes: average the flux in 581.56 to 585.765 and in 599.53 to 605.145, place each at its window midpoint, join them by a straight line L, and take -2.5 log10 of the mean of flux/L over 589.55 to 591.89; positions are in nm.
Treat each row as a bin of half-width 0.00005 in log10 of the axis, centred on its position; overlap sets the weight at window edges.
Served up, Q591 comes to 0.10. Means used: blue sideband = 31.9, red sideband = 32.1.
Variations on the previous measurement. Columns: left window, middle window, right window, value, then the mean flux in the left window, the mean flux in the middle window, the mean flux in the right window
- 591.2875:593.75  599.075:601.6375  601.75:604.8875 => 0.01 mag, 30.2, 31.7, 32.5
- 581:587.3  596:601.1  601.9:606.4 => 0.02 mag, 32.1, 31.9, 32.5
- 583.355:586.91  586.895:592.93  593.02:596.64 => 0.09 mag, 31.9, 29.5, 31.9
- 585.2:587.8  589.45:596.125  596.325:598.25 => 0.07 mag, 31.8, 30.5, 33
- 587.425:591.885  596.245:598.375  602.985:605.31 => -0.06 mag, 28.8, 32.8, 32.9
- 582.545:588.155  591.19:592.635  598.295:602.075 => 0.07 mag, 31.9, 29.7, 31.2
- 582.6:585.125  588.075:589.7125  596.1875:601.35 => 0.17 mag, 32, 27.4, 31.9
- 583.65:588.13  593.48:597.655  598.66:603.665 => -0.02 mag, 31.8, 32.4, 31.7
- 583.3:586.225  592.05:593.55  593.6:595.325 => 0.05 mag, 31.6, 30.8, 32.5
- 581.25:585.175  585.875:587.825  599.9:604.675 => 0.01 mag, 32.1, 31.7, 32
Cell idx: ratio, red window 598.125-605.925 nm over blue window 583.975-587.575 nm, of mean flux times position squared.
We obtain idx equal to 1.1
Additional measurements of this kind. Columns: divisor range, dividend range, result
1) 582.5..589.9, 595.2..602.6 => 1.07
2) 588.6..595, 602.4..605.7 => 1.14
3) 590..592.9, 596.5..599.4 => 1.09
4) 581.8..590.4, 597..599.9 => 1.08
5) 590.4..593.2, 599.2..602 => 1.07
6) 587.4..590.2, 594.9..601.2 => 1.16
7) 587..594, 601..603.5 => 1.12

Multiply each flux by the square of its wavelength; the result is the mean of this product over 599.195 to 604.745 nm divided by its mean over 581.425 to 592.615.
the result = 1.10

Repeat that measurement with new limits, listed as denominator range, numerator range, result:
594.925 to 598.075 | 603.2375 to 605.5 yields 1.07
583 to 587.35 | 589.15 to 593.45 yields 0.93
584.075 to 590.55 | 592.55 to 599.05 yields 1.09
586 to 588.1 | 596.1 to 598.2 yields 1.07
